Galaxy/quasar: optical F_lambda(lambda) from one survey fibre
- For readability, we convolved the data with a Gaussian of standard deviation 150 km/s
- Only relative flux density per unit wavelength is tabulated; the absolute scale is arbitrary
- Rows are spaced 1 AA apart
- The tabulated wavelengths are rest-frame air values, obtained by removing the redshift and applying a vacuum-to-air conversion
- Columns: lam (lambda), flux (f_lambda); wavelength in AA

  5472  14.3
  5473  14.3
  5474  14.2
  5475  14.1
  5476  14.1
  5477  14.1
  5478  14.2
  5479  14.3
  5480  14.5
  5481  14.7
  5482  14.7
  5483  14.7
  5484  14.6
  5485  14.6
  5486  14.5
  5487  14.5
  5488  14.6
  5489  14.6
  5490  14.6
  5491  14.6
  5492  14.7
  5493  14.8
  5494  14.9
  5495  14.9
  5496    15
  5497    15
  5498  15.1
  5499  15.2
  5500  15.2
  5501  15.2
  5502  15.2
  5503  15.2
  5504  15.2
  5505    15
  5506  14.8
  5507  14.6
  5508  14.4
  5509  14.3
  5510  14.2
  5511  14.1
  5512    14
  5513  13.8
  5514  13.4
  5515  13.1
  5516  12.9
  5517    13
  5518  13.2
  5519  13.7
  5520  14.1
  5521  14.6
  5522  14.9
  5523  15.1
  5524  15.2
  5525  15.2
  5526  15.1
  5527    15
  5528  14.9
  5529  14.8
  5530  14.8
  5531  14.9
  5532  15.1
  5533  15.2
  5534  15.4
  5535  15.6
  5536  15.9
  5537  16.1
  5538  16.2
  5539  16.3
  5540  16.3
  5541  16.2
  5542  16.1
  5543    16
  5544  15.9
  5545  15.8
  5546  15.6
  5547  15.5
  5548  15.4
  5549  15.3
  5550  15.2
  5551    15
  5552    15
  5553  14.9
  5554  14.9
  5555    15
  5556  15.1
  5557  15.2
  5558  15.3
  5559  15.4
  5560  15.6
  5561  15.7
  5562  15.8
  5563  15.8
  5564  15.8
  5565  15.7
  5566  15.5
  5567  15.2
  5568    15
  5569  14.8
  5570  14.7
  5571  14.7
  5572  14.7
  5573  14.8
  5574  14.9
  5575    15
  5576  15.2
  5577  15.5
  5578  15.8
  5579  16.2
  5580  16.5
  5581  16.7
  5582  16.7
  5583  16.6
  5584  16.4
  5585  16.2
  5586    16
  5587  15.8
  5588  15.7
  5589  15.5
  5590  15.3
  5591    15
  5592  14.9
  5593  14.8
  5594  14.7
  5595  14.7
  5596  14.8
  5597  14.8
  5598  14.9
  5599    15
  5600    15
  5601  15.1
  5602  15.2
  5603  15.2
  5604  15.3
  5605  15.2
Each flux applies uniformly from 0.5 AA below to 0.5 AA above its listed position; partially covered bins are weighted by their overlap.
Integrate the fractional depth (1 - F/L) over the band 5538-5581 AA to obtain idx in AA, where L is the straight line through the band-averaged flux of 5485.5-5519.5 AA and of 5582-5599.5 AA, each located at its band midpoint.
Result -1.1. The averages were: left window 14.5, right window 15.4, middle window 15.5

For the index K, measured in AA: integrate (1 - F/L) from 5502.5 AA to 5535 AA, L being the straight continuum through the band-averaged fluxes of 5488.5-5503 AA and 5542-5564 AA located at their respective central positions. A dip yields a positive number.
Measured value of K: 1.4 AA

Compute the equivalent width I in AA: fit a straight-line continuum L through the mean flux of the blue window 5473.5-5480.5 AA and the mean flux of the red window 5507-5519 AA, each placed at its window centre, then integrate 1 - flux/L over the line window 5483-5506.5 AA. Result -1.52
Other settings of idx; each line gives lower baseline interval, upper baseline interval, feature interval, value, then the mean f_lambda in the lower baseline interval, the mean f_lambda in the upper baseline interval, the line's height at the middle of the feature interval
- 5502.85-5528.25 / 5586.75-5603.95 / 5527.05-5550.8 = -1.7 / 14.3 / 15.1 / 14.5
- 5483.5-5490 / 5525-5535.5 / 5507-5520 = 1.0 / 14.6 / 15.1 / 14.9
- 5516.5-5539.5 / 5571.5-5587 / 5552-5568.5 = 0.2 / 15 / 15.8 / 15.5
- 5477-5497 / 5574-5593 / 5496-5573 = 0.8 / 14.6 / 15.8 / 15.2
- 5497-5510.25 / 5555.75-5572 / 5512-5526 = 0.9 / 14.9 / 15.3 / 15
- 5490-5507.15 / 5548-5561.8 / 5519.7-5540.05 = -0.2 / 15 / 15.2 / 15.1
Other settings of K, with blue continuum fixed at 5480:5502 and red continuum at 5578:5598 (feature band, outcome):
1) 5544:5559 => 0.1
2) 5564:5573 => 0.2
